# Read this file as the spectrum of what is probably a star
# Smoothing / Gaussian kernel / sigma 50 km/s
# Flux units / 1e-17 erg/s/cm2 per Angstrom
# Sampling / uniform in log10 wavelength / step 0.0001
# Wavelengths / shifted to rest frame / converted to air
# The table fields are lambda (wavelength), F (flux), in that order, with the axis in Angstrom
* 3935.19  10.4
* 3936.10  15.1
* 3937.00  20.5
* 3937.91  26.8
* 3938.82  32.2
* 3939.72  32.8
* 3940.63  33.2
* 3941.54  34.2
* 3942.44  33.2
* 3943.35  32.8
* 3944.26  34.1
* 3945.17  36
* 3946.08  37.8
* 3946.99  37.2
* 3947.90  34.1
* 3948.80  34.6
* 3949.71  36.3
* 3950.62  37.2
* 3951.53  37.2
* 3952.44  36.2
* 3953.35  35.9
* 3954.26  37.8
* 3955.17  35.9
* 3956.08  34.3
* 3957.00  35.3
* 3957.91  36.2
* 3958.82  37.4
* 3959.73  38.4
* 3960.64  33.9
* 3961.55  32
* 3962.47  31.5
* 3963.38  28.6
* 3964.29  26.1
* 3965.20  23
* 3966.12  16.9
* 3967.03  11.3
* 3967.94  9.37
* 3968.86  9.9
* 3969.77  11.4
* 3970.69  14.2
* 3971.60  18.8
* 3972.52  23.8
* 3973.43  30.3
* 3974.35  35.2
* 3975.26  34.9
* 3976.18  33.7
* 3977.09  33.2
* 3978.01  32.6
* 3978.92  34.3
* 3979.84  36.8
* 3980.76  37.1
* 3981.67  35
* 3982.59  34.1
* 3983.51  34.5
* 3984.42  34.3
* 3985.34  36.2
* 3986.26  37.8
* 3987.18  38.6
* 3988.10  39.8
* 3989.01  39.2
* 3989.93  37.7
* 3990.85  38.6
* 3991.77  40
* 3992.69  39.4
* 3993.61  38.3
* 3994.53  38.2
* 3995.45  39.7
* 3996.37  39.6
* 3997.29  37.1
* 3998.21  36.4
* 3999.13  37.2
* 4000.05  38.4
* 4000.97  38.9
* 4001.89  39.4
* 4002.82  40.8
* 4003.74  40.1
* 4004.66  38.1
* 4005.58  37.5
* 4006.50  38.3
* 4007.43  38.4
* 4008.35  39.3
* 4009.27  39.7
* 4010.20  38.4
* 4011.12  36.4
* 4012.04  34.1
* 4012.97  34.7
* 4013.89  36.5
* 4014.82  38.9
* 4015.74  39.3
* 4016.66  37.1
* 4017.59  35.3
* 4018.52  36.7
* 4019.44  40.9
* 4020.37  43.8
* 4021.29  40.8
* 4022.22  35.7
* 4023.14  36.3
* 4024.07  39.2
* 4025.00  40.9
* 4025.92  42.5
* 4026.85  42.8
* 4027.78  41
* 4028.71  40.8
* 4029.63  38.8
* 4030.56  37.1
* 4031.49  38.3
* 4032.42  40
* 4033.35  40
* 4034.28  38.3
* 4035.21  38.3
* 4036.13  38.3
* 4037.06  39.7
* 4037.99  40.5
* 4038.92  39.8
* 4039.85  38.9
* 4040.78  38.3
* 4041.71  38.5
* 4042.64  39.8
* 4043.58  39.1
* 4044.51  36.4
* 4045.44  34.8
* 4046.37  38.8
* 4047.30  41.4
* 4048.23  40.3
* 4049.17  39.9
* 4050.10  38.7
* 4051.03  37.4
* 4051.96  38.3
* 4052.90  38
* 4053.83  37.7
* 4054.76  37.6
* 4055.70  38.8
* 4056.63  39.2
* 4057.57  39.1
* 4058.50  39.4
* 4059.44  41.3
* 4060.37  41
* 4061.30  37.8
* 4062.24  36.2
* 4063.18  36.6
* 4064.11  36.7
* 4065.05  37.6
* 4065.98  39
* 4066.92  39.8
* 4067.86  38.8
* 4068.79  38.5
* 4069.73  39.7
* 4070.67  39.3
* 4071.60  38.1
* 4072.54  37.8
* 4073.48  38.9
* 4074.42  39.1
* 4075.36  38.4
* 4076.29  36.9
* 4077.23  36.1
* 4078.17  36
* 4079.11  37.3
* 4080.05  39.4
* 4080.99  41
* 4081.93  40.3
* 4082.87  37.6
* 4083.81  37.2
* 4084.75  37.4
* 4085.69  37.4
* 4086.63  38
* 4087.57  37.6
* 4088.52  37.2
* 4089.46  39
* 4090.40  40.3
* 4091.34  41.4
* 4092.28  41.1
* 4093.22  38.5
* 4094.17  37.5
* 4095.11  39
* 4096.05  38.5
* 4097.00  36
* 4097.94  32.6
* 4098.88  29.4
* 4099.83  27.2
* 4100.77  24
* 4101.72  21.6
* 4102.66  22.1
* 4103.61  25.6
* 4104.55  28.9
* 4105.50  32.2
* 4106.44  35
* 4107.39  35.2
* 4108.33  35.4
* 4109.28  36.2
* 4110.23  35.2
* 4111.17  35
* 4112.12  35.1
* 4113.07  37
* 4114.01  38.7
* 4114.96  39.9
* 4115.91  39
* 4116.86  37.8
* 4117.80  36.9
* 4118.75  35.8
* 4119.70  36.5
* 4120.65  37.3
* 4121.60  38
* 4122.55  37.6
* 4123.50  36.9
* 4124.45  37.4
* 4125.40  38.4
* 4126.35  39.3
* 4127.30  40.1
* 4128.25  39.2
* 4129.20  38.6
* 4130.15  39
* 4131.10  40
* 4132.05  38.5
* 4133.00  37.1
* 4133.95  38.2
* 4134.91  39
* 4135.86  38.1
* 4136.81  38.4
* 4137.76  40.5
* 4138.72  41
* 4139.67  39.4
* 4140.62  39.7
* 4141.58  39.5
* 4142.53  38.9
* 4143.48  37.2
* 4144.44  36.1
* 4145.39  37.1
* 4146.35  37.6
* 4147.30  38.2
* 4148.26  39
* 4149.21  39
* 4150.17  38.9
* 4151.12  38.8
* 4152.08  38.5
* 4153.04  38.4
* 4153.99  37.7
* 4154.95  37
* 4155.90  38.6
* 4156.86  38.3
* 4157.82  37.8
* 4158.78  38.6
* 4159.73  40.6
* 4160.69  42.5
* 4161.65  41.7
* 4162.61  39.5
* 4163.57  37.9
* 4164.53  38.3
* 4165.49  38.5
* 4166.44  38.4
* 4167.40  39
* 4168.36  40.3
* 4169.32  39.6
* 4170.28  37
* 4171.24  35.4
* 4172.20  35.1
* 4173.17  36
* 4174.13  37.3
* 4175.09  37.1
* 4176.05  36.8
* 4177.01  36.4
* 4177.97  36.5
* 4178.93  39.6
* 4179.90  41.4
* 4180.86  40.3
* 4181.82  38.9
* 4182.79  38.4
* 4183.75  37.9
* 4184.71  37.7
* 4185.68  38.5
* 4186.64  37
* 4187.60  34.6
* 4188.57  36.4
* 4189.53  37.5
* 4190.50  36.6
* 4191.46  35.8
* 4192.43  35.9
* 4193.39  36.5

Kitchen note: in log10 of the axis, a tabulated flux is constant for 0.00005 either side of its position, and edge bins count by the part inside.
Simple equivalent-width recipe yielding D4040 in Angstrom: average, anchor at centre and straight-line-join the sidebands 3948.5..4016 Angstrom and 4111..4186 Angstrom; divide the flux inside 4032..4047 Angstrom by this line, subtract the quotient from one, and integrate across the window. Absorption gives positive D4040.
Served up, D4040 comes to -1.4 Angstrom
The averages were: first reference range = 33.9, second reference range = 38.3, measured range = 38.8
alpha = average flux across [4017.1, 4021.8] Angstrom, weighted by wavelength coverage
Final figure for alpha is 39.4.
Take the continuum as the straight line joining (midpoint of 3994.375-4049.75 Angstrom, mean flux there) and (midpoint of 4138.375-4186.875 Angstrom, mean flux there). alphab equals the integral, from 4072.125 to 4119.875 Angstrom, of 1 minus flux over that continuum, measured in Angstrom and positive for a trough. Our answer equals 3.4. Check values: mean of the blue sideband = 38.7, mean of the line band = 35.8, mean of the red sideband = 38.4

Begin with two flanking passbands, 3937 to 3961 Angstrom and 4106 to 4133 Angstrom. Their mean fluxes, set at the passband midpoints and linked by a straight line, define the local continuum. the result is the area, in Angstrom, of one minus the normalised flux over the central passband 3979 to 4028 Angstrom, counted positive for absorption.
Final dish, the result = -3.5 Angstrom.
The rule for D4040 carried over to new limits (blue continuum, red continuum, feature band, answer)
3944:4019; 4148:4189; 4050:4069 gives -1.37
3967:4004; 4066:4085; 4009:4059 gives -3.73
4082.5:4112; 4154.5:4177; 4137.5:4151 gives -0.59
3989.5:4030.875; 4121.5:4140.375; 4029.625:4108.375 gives 3.05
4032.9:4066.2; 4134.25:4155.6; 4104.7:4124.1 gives 1.09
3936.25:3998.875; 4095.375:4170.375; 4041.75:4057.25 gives -1.71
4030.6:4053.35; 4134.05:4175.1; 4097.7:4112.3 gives 3.05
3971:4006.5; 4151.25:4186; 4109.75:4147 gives -0.20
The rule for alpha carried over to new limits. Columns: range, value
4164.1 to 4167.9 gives 38.6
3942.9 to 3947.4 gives 35.5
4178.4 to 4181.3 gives 40.3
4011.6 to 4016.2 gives 36.7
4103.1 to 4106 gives 28.9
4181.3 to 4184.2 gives 38.4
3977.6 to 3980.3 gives 34.6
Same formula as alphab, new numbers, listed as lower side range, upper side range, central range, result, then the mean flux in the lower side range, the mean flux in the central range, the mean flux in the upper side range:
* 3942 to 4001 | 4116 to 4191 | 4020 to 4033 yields -2.0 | 33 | 39.8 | 38.2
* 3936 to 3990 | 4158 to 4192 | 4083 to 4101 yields -0.5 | 31.4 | 36.5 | 38.1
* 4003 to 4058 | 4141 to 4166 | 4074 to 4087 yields 0.2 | 38.7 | 38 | 38.6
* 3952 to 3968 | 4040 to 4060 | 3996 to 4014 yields -1.8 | 30.5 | 38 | 38.7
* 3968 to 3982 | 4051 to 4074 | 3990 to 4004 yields -3.9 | 27.5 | 38.7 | 38.5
